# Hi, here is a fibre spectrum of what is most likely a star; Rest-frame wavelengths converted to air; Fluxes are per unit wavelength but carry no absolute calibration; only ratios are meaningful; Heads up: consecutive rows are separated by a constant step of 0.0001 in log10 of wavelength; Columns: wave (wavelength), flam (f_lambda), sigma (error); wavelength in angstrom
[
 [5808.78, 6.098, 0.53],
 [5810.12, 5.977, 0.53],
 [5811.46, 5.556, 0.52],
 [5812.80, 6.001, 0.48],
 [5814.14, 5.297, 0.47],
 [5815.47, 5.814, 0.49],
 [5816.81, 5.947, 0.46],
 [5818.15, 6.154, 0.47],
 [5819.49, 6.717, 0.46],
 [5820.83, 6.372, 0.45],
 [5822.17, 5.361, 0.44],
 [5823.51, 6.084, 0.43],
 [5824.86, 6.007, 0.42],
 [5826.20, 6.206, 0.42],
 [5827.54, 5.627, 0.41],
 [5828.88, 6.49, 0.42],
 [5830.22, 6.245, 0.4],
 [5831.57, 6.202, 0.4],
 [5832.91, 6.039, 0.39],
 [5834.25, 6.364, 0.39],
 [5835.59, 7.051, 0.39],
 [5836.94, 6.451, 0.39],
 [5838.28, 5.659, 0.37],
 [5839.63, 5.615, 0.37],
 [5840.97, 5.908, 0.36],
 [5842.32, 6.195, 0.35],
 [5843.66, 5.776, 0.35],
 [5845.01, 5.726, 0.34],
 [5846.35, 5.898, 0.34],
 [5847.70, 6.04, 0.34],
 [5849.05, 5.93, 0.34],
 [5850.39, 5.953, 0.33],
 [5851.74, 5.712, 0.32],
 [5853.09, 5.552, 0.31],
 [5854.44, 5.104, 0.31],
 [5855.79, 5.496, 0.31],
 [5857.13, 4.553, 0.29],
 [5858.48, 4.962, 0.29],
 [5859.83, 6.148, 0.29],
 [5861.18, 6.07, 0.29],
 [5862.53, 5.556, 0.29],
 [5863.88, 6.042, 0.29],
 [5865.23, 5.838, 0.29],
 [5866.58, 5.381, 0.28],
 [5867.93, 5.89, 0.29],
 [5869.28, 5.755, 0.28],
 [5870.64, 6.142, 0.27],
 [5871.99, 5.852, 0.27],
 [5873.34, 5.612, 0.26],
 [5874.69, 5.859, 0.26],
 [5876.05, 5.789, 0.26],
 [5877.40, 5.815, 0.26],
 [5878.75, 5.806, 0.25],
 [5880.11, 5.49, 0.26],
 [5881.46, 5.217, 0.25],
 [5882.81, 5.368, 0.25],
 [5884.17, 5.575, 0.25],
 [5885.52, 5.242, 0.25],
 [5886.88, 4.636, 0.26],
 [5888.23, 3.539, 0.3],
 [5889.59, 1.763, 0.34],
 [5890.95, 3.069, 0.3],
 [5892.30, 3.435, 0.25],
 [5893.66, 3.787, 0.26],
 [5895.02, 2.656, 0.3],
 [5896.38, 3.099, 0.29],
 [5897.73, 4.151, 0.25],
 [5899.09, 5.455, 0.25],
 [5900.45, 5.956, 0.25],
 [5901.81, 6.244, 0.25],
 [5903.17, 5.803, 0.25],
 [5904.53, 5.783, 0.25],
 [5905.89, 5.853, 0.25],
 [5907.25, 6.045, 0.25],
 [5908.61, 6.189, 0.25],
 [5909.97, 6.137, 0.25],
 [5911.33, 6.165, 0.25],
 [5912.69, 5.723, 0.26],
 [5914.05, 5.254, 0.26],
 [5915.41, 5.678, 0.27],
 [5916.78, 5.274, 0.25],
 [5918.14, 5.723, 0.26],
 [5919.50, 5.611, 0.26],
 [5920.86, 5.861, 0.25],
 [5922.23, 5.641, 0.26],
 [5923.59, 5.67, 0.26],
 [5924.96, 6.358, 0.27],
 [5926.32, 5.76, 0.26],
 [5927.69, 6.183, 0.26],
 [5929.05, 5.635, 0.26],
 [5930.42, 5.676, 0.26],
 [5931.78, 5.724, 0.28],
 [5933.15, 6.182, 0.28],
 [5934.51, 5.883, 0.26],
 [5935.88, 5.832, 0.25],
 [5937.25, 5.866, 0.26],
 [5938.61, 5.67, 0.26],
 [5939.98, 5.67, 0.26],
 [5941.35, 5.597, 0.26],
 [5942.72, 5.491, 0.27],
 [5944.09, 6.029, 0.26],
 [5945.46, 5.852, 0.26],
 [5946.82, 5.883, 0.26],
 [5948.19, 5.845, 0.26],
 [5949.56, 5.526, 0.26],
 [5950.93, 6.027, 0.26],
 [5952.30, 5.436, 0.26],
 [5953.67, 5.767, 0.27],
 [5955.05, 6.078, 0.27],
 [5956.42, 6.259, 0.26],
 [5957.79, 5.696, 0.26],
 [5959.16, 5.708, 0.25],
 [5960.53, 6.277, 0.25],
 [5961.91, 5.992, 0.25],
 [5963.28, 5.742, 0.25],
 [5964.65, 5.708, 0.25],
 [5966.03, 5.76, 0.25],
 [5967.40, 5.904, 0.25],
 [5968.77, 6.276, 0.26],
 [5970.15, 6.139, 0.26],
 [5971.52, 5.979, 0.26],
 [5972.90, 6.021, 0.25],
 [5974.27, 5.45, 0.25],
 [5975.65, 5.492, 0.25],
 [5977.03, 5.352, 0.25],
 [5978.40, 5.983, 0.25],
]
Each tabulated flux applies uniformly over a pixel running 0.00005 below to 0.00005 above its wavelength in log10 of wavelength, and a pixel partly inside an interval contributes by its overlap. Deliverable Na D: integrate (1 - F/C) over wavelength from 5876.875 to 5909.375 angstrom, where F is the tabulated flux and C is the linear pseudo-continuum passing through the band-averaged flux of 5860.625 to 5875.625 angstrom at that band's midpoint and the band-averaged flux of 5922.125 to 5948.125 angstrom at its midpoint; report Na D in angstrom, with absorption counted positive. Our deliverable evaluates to 5.5 angstrom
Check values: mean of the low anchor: 5.81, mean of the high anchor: 5.83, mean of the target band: 4.83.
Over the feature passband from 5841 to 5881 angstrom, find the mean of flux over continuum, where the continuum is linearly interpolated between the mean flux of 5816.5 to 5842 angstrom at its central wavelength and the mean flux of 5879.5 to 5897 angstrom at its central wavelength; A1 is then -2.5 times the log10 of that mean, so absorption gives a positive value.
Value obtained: -0.15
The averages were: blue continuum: 6.13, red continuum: 4.06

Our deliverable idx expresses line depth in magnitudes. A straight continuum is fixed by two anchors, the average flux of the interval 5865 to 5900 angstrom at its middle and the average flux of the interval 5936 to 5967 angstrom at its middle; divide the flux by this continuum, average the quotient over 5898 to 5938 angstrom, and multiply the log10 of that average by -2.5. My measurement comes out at -0.09 mag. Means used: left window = 4.85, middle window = 5.82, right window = 5.81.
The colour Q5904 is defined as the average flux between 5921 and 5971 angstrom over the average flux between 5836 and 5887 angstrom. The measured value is 1.03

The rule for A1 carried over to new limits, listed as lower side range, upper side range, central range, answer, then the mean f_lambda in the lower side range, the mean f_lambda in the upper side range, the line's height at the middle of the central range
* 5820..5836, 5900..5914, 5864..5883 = 0.06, 6.16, 5.96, 6.04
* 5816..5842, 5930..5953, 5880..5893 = 0.36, 6.13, 5.78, 5.95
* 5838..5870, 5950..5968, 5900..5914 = -0.03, 5.7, 5.87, 5.78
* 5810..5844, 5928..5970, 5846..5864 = 0.07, 6.05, 5.84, 6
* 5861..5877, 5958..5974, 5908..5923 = 0.02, 5.81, 5.94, 5.87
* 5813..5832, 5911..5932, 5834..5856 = 0.01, 6.03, 5.74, 5.97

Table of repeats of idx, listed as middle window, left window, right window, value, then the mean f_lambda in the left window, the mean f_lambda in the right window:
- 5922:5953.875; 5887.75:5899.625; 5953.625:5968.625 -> -0.16 mag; 3.41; 5.92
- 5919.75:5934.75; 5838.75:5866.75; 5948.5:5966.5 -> -0.01 mag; 5.69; 5.84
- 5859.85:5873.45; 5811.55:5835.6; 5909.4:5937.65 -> 0.02 mag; 6.07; 5.8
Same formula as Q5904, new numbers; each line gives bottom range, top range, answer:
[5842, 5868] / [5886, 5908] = 0.79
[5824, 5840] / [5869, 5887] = 0.91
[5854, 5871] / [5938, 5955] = 1.02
